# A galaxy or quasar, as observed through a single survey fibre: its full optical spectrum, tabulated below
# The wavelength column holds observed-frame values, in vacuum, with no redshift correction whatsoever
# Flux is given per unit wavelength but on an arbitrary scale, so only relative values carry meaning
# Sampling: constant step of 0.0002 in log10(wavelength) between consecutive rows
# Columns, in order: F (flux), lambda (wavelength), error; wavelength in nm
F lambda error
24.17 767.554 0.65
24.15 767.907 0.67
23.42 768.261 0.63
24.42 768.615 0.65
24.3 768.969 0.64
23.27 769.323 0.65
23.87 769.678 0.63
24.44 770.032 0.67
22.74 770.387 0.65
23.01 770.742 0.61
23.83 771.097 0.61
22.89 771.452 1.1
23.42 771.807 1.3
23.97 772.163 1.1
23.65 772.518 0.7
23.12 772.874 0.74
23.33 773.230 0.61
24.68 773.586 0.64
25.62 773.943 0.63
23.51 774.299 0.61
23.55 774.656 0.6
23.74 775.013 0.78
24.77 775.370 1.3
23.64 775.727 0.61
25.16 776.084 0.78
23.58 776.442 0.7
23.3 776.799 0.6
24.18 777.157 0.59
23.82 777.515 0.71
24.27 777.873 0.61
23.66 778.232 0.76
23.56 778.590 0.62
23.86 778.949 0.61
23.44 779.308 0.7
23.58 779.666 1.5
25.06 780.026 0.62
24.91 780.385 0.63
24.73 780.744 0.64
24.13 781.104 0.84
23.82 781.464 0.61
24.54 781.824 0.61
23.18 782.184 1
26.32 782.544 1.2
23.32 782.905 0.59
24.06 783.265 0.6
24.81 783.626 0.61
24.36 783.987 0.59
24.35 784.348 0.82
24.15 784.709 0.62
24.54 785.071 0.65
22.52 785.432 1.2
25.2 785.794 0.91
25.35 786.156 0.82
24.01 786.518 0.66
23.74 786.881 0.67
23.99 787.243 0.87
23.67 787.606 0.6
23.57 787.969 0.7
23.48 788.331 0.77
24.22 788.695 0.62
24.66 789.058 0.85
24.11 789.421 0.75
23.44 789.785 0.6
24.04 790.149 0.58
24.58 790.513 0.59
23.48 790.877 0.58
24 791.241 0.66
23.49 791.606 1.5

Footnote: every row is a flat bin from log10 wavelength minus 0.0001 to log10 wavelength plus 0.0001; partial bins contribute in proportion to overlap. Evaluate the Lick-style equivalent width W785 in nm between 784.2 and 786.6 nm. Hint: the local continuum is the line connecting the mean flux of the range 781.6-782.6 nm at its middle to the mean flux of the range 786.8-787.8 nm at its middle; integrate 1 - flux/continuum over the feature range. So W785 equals -0.03 nm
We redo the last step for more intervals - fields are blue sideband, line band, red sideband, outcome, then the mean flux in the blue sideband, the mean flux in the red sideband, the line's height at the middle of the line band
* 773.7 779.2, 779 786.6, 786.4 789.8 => -0.11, 24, 23.9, 24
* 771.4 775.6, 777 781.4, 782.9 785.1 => 0.00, 23.9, 24.3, 24.1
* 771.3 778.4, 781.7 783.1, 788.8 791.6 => -0.02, 23.9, 24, 24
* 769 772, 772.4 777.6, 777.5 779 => -0.07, 23.5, 23.8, 23.7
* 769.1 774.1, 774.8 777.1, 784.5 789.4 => -0.02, 23.7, 24.1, 23.8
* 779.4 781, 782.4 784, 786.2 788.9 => -0.02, 24.5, 23.9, 24.2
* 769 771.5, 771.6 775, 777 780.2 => -0.03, 23.5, 23.9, 23.7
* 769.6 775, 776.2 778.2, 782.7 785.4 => 0.00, 23.7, 24.2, 23.9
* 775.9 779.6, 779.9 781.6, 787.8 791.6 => -0.05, 23.9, 23.9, 23.9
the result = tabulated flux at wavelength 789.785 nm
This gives 23.44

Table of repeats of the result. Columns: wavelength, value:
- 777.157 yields 24.18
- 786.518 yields 24.01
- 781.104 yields 24.13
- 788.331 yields 23.48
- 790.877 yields 23.48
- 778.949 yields 23.86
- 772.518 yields 23.65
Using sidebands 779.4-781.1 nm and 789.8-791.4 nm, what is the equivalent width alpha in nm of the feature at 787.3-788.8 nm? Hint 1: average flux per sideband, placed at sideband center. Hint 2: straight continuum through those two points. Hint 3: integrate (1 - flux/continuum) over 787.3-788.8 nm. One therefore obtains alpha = 0.02 nm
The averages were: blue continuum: 24.5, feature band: 23.7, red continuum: 24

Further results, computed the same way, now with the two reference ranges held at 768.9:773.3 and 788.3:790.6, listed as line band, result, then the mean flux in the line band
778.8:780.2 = -0.01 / 24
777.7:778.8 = 0.00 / 23.8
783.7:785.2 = -0.03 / 24.4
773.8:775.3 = -0.03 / 24.1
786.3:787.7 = 0.01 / 23.9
